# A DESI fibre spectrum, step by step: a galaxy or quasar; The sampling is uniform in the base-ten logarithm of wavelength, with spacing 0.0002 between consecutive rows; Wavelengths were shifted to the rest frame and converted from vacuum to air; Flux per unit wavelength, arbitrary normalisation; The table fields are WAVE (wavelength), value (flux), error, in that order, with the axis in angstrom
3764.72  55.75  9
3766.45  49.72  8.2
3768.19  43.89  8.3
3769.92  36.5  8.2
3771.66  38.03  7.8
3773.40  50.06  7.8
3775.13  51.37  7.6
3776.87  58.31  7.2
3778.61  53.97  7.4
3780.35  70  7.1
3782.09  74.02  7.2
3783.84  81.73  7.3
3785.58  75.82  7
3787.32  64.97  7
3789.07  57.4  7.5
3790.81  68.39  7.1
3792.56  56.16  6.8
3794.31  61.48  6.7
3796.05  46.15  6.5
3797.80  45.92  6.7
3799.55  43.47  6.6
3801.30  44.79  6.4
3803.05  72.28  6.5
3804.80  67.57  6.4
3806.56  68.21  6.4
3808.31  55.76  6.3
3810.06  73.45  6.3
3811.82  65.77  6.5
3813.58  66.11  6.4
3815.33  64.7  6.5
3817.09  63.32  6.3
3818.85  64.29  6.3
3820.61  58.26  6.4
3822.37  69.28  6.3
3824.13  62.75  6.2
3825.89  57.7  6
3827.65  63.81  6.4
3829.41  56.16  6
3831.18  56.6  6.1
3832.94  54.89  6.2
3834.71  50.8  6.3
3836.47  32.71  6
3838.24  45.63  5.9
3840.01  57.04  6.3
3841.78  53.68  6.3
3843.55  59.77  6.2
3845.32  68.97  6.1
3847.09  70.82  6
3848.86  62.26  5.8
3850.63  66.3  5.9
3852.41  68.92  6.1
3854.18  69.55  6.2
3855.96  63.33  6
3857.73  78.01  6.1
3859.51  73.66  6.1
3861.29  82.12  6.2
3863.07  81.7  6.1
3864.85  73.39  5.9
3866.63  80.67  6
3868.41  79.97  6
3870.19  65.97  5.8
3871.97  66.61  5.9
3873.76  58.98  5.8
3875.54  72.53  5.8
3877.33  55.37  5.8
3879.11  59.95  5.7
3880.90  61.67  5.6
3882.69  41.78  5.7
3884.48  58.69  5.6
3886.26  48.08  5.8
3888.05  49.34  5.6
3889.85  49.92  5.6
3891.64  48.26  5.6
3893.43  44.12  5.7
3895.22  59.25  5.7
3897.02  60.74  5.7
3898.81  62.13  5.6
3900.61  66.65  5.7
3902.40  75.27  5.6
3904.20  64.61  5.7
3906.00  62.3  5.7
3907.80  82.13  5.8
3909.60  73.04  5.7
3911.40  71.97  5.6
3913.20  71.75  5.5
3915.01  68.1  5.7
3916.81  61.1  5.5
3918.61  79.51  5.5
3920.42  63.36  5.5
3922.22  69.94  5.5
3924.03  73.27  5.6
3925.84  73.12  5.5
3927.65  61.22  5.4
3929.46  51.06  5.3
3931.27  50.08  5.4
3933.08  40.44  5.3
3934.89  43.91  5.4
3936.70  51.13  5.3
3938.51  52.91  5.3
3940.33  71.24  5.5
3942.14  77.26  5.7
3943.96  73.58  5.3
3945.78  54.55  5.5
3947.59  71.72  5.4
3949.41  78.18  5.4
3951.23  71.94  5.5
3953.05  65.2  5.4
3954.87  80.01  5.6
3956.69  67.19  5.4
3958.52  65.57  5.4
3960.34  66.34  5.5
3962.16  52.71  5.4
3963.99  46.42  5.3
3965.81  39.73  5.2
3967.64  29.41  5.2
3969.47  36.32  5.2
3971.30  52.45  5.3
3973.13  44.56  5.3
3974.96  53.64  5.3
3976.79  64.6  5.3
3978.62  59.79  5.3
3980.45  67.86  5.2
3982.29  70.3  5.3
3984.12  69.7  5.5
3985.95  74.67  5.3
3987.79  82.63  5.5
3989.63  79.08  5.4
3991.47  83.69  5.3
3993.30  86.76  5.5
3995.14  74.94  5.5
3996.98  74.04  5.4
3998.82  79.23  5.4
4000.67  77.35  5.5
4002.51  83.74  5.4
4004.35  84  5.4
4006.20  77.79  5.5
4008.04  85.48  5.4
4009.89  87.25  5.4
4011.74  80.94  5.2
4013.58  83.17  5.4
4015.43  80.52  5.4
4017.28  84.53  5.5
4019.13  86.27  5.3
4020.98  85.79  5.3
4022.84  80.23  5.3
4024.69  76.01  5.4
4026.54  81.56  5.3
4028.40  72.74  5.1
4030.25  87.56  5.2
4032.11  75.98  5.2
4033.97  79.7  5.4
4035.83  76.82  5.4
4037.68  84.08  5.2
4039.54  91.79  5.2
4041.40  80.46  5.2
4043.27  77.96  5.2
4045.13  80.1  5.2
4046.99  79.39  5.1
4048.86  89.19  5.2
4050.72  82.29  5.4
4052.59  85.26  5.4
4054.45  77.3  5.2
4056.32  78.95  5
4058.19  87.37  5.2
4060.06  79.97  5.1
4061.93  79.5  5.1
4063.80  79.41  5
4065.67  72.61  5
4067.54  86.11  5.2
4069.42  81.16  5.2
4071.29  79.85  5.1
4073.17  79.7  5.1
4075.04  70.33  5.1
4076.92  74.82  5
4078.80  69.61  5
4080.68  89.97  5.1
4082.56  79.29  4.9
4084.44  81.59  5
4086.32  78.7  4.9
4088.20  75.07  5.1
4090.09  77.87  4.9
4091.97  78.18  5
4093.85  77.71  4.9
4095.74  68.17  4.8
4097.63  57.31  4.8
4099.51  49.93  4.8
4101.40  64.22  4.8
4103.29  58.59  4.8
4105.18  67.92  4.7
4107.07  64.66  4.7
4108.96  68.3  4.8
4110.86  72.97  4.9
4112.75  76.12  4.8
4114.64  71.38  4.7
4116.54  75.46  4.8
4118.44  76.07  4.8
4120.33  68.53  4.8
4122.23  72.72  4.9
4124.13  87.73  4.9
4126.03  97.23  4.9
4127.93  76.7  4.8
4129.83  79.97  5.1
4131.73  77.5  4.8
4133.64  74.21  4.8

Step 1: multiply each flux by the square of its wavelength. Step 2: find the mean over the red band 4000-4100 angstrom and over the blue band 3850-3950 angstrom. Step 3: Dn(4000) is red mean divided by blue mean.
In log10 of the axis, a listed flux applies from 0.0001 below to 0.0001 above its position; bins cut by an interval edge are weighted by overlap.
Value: 1.3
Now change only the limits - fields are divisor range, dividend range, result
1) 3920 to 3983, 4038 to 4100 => 1.39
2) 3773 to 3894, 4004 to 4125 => 1.42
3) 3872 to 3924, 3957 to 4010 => 1.12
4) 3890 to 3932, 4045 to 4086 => 1.34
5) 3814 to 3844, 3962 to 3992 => 1.12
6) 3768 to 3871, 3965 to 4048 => 1.32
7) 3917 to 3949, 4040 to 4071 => 1.38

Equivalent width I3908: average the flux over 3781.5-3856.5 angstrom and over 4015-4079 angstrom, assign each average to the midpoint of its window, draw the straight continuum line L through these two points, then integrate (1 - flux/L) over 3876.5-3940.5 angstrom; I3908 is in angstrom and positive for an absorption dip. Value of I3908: 7.8 angstrom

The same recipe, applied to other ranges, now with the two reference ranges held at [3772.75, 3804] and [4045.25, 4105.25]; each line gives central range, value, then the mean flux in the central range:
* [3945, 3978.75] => 5.75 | 57.9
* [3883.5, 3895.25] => 2.73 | 50.5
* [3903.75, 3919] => -0.78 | 70.4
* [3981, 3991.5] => -0.67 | 75.7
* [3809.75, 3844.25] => 1.93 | 58.6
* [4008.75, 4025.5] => -2.26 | 82.8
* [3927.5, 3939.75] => 3.27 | 50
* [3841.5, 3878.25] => -3.12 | 69.4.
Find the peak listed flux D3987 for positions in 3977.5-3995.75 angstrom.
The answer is 86.76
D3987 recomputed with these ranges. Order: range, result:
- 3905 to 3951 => 82.13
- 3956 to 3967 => 67.19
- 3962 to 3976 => 53.64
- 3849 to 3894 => 82.12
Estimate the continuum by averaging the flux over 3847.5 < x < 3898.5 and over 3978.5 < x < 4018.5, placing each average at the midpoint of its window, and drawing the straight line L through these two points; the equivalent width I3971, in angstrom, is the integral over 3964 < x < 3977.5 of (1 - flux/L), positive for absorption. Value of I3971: 5.4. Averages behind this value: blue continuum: 63.6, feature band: 45.6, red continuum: 79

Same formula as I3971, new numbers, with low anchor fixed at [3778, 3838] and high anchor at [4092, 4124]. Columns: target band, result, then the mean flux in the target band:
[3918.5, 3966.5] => 1.4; 62.5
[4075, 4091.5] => -2.3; 77.9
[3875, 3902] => 2.9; 56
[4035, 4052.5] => -4.0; 82.6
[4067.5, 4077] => -1.4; 78.3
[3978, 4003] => -3.9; 76.1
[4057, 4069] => -2.3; 80.8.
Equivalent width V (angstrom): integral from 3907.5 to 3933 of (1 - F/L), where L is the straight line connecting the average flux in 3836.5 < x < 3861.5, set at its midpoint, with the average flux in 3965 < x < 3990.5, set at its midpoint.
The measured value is -2.2 angstrom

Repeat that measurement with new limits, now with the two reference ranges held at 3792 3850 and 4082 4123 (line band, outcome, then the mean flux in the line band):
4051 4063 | -2.2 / 81.4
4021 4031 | -1.8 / 80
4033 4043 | -2.1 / 82.2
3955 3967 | 1.4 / 57.2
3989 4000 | -2.2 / 79.6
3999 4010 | -2.5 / 82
